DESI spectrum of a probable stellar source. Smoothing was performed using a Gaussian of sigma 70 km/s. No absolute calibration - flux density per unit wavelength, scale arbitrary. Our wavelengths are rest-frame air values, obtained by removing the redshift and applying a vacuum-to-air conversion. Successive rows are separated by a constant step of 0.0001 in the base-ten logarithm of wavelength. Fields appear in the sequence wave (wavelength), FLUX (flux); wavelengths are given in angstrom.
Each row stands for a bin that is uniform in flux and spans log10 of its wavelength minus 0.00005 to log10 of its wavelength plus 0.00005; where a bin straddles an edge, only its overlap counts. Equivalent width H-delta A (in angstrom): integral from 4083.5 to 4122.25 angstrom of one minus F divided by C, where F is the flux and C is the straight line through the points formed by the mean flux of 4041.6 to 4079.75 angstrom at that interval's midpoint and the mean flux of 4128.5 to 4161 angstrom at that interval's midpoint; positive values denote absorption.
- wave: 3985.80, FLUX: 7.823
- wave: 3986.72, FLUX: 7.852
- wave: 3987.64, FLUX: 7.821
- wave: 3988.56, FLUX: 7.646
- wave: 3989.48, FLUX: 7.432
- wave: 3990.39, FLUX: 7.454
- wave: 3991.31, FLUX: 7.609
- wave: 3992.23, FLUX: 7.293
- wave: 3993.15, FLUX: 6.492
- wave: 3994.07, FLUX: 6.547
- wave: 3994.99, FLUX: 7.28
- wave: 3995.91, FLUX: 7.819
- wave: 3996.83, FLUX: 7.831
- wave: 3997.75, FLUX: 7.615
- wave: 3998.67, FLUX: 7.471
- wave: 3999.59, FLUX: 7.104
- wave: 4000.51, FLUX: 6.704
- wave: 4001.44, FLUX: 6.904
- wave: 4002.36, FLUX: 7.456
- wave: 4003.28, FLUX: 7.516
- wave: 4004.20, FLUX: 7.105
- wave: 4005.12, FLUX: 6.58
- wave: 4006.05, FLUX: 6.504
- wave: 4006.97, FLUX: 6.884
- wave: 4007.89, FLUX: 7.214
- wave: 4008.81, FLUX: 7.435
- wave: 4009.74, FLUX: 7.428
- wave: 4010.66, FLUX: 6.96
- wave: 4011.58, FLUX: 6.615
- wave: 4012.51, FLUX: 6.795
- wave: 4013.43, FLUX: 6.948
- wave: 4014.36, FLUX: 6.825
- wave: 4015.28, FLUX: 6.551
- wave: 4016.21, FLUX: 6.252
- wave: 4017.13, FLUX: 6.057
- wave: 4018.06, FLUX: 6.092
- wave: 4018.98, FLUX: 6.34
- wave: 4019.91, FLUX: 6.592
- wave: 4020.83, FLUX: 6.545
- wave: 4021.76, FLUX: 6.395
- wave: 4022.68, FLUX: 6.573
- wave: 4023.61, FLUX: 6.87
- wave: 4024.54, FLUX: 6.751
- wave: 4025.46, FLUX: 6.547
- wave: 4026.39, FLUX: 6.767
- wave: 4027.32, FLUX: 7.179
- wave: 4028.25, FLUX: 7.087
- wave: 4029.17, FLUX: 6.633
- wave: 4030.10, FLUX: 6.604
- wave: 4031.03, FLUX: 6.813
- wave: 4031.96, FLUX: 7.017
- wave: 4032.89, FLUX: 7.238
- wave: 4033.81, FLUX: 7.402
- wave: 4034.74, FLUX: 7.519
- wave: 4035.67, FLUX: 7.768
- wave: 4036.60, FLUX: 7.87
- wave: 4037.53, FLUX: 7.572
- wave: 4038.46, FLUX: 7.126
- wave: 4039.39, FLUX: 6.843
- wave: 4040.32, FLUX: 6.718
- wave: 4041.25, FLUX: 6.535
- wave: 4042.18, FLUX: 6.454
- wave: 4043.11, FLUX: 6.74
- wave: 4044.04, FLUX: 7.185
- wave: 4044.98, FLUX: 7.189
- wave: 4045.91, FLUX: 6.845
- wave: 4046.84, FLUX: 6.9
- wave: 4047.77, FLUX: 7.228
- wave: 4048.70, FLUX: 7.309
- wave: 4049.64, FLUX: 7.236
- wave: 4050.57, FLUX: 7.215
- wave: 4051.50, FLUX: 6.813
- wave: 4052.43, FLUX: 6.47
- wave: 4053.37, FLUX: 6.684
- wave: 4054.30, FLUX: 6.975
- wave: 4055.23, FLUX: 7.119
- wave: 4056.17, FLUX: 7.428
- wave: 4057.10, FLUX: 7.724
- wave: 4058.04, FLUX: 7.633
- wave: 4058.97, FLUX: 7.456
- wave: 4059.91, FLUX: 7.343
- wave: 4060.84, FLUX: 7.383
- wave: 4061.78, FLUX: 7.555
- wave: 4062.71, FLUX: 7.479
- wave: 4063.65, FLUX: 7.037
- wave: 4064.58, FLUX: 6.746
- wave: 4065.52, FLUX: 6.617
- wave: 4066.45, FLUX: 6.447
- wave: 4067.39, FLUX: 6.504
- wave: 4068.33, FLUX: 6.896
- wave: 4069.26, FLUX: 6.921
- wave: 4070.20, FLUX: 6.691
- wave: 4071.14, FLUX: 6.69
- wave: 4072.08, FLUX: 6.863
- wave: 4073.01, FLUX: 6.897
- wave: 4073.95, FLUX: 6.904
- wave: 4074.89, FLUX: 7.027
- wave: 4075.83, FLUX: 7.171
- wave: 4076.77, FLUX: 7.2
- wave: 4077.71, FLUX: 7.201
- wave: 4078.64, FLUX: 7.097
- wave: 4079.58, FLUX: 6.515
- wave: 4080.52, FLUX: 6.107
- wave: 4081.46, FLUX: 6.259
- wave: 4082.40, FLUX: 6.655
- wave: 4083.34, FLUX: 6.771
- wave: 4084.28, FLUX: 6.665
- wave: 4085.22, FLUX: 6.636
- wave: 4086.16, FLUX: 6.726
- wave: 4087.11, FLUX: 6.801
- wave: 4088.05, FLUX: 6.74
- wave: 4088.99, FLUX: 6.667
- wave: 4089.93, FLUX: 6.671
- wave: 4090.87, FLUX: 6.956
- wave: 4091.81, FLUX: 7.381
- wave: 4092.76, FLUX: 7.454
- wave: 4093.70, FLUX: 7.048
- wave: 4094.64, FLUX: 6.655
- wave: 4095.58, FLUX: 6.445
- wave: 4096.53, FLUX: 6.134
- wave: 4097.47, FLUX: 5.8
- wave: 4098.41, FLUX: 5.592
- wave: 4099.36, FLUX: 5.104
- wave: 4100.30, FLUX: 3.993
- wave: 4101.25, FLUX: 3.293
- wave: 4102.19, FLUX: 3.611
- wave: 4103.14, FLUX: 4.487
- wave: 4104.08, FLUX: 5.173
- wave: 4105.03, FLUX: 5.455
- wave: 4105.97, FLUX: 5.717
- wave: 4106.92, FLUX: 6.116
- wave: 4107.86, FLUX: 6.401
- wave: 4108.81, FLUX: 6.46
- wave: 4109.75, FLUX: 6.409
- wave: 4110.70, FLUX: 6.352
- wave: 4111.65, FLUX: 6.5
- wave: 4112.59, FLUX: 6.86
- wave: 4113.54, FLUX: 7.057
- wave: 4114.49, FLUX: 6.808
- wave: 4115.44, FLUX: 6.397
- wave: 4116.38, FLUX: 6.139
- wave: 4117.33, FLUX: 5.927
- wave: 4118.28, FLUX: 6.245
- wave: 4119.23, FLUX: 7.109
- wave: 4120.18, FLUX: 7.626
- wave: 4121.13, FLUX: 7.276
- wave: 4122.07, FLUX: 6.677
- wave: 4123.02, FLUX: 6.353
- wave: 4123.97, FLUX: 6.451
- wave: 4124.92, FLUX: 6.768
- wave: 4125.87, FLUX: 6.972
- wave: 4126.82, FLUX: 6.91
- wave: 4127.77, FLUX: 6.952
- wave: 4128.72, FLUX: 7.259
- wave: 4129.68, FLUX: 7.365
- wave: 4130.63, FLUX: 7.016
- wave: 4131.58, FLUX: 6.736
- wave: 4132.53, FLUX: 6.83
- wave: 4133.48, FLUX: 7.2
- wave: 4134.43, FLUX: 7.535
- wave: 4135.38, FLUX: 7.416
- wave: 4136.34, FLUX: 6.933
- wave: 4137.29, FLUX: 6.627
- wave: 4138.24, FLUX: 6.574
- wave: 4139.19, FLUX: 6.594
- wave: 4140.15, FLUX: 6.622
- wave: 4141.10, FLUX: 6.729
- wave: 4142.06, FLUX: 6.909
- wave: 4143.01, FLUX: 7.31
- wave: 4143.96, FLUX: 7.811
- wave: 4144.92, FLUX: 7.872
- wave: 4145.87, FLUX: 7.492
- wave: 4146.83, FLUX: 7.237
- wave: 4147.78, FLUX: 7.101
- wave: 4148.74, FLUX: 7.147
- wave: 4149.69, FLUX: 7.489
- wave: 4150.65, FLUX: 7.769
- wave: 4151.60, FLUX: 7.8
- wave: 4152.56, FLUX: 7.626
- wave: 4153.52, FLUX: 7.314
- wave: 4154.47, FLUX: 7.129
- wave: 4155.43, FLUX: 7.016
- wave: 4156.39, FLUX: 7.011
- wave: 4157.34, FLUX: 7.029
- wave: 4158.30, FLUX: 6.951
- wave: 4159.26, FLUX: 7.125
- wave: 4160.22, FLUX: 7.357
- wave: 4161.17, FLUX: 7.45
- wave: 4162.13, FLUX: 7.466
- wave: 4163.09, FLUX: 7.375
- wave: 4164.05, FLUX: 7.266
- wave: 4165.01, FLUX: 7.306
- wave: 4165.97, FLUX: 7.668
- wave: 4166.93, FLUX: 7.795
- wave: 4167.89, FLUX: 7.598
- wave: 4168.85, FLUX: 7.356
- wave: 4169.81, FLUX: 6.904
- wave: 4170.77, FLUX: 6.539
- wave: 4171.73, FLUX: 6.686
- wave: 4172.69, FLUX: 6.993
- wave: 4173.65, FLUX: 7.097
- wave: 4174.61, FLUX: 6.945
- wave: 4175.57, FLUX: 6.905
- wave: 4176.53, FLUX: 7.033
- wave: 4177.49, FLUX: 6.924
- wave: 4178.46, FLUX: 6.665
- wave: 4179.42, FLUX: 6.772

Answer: 4.7 angstrom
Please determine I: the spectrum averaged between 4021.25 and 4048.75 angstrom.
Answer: 6.98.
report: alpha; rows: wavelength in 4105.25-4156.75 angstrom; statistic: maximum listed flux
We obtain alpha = 7.872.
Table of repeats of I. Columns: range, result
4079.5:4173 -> 6.74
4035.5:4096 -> 6.96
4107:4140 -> 6.78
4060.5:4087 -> 6.84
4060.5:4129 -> 6.5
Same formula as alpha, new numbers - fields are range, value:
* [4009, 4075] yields 7.87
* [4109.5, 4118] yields 7.057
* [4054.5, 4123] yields 7.724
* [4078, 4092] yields 7.381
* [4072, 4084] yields 7.201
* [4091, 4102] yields 7.454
